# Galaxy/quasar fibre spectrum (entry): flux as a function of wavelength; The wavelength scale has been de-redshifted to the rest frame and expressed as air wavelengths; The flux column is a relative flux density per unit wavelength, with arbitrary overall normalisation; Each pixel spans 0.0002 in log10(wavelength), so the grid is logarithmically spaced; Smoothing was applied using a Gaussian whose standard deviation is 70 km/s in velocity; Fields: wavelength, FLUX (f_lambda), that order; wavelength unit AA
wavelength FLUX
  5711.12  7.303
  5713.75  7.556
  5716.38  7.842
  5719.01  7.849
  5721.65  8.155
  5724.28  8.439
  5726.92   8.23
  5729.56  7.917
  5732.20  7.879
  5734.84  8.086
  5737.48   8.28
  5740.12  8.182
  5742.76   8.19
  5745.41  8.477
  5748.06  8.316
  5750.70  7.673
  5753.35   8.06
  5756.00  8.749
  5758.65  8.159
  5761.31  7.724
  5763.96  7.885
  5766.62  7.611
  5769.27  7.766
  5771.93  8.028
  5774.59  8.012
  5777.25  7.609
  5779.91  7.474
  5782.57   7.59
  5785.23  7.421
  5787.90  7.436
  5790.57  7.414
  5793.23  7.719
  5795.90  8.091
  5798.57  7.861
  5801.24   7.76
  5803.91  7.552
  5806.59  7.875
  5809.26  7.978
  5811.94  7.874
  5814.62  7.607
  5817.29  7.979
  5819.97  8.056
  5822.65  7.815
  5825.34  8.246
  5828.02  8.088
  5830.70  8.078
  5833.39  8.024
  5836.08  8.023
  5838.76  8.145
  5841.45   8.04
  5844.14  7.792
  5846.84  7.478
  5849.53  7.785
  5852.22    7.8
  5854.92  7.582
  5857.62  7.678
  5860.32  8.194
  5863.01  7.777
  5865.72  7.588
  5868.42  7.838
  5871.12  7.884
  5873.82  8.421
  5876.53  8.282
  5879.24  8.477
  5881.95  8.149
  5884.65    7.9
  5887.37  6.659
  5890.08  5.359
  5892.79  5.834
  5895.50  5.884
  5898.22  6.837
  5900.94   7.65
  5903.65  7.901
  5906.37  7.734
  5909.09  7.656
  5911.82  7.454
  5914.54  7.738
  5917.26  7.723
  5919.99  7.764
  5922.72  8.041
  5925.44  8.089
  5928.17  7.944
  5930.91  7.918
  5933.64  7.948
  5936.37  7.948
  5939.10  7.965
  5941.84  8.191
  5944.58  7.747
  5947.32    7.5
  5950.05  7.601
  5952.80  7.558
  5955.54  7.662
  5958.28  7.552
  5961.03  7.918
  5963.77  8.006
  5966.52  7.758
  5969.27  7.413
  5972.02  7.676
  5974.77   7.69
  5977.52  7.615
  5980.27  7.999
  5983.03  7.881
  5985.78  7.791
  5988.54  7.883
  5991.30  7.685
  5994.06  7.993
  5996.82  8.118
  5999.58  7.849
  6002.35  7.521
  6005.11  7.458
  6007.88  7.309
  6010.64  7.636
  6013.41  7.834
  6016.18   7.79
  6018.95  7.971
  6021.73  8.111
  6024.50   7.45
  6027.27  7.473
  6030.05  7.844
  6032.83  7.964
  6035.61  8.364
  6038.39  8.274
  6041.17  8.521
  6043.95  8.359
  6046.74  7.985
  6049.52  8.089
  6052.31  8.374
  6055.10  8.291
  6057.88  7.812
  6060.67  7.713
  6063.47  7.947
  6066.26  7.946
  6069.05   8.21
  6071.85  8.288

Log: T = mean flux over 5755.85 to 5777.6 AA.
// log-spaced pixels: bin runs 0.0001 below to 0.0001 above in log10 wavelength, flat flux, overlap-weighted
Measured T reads 7.92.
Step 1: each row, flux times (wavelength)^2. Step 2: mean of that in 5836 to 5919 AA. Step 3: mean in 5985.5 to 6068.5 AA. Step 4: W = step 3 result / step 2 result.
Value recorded 1.1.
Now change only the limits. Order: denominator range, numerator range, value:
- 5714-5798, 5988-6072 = 1.10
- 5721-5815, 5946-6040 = 1.06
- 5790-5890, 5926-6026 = 1.04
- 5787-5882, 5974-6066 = 1.06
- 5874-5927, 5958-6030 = 1.07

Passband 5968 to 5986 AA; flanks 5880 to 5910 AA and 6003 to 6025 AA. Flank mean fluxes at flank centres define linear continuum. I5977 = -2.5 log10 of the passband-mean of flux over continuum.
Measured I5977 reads -0.03 mag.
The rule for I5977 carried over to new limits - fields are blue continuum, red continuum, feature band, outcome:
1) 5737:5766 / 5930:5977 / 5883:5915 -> 0.12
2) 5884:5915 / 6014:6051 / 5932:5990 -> -0.04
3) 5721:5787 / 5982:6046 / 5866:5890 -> 0.02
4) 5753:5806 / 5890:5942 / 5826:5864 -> -0.03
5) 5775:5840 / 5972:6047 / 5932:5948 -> -0.01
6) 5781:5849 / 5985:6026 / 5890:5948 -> 0.04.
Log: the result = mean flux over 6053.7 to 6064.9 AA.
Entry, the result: 7.94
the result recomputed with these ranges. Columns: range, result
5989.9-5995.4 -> 7.84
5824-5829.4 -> 8.18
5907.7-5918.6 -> 7.64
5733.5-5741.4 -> 8.19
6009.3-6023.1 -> 7.86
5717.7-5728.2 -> 8.17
